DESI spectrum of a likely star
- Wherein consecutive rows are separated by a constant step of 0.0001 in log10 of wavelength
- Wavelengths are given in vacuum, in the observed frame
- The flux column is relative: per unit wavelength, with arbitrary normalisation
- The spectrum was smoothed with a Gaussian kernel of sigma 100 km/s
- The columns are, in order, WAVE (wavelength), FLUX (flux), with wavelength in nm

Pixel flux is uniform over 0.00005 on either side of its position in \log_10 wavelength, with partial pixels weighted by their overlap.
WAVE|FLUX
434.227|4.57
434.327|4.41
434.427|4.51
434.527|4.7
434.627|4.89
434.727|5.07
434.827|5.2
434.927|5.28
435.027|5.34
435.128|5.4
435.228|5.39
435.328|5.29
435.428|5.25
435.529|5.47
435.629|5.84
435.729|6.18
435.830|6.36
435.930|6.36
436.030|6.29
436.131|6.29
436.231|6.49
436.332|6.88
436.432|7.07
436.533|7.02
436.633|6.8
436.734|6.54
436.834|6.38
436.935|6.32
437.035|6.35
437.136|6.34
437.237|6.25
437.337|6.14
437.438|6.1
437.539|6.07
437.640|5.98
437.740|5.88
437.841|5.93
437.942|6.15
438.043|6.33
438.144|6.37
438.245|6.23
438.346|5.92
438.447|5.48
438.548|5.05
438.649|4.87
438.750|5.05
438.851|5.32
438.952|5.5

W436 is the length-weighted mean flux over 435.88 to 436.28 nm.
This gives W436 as 6.36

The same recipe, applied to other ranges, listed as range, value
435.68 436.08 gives 6.3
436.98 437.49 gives 6.24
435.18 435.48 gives 5.31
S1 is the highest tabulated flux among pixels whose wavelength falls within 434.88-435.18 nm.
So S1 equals 5.4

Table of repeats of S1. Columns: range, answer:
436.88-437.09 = 6.35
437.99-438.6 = 6.37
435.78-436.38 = 6.88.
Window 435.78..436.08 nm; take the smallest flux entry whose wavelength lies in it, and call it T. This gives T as 6.29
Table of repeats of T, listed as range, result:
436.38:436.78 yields 6.54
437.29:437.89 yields 5.88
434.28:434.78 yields 4.41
